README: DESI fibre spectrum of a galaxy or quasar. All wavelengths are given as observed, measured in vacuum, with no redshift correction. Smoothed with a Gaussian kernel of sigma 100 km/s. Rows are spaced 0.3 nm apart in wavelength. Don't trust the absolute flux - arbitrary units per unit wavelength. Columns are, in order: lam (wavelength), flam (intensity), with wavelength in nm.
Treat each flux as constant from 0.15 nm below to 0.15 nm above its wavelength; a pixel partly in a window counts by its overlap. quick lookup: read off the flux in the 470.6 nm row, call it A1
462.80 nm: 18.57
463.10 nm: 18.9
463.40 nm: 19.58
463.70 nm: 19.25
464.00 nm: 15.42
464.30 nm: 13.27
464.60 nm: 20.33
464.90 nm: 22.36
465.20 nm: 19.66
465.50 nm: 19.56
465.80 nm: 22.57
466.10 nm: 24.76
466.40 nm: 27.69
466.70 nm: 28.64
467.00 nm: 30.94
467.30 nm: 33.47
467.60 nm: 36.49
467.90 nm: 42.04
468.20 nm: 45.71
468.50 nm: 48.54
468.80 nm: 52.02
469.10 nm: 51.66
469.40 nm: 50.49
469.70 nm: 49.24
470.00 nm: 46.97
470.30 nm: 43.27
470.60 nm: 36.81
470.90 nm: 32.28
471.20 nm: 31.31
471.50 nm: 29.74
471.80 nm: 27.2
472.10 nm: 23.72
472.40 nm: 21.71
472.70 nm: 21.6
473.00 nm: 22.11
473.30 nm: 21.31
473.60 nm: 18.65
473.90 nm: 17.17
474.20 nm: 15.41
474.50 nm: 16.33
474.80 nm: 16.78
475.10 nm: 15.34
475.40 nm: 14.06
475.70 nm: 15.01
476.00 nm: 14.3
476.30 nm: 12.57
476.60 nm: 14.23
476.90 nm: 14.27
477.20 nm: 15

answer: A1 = 36.81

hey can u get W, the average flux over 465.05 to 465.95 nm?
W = 20.6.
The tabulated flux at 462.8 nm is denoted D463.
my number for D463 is 18.57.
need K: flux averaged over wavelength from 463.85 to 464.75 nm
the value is 16.3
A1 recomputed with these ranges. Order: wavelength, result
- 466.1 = 24.76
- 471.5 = 29.74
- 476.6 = 14.23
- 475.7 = 15.01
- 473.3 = 21.31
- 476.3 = 12.57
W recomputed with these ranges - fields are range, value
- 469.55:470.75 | 44.1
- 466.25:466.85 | 28.2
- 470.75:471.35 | 31.8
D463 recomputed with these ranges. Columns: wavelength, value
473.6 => 18.65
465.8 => 22.57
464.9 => 22.36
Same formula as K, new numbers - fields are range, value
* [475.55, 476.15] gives 14.7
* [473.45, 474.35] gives 17.1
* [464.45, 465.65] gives 20.5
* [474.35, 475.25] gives 16.2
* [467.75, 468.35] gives 43.9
